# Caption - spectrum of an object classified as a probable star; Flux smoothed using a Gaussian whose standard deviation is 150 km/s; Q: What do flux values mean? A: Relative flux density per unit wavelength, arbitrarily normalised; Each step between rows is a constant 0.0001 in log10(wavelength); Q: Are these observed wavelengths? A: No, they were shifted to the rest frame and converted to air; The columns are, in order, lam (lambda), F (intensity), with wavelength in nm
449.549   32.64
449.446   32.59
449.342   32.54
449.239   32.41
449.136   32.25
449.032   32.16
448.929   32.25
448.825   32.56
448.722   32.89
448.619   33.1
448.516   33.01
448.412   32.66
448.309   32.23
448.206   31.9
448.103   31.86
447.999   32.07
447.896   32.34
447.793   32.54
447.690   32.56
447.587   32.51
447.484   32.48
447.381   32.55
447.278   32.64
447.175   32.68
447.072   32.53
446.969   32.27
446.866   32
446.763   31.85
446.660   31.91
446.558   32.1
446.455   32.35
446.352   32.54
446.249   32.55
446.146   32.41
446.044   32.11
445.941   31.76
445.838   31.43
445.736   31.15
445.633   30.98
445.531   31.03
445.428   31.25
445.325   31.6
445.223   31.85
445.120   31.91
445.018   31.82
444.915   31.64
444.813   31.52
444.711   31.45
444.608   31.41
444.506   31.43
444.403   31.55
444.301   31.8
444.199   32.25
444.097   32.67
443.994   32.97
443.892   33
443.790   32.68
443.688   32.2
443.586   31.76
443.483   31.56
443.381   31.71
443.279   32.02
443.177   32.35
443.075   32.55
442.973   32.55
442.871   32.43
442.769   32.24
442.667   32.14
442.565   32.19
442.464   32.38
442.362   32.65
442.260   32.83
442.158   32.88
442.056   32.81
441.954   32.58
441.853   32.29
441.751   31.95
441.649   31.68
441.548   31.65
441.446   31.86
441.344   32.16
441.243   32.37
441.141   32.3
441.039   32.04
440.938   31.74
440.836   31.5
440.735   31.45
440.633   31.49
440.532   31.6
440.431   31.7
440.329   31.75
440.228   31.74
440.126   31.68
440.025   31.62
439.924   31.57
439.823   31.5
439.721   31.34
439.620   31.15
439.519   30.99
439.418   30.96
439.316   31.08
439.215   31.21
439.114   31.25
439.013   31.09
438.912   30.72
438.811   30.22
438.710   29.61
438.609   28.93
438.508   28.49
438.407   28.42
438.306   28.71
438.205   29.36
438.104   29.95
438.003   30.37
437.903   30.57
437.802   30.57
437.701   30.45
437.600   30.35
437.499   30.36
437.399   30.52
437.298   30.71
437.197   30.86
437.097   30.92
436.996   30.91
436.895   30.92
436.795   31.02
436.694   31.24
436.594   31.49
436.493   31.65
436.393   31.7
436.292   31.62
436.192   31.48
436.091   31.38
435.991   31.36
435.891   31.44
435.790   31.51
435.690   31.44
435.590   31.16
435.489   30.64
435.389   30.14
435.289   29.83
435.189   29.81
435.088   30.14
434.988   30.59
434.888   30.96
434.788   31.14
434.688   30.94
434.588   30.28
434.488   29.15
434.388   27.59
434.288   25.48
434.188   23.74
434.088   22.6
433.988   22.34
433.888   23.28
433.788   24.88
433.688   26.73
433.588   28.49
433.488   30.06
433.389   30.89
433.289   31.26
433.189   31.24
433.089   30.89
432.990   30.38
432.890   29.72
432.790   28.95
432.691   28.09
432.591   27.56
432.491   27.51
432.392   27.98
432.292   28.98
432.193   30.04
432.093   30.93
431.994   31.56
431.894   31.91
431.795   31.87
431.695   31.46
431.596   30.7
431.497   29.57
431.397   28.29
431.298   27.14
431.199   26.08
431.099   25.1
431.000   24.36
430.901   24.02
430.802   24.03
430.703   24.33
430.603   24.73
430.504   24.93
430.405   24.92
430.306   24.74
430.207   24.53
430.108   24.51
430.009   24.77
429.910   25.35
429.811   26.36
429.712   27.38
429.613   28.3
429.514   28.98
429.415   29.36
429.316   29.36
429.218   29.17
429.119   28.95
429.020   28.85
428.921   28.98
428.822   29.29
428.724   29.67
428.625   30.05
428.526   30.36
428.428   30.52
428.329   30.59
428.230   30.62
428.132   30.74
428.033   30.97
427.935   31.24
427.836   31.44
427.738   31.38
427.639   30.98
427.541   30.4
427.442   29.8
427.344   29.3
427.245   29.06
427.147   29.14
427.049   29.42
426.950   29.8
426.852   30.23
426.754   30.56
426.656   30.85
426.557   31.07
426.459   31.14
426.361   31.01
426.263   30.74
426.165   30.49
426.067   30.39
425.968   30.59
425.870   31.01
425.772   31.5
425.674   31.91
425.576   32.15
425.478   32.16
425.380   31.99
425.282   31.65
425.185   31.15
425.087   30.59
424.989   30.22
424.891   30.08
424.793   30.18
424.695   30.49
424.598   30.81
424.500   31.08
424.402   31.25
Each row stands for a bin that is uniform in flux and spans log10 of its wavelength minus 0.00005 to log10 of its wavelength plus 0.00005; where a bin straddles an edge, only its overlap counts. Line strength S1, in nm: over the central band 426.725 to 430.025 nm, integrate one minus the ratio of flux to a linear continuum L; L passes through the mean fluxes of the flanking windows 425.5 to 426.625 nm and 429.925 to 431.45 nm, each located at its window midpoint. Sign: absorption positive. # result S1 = -0.16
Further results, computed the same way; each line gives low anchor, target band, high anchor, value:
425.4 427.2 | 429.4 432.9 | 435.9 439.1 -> 0.371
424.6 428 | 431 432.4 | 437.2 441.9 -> 0.071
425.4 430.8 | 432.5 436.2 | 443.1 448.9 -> 0.139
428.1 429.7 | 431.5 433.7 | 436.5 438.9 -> -0.006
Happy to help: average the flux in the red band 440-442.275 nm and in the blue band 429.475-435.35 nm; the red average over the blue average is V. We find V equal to 1.1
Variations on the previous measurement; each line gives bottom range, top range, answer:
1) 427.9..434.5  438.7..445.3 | 1.14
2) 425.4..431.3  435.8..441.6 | 1.07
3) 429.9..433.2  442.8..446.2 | 1.15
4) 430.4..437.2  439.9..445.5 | 1.10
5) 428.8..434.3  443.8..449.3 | 1.16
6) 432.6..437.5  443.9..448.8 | 1.08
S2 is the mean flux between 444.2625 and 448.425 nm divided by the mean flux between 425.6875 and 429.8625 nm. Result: 1.07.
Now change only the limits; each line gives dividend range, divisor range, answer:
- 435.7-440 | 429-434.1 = 1.11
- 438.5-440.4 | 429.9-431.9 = 1.17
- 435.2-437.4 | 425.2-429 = 1.02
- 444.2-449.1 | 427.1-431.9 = 1.13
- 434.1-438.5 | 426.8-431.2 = 1.07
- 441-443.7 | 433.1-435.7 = 1.13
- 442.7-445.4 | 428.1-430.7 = 1.15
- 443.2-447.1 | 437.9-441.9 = 1.03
